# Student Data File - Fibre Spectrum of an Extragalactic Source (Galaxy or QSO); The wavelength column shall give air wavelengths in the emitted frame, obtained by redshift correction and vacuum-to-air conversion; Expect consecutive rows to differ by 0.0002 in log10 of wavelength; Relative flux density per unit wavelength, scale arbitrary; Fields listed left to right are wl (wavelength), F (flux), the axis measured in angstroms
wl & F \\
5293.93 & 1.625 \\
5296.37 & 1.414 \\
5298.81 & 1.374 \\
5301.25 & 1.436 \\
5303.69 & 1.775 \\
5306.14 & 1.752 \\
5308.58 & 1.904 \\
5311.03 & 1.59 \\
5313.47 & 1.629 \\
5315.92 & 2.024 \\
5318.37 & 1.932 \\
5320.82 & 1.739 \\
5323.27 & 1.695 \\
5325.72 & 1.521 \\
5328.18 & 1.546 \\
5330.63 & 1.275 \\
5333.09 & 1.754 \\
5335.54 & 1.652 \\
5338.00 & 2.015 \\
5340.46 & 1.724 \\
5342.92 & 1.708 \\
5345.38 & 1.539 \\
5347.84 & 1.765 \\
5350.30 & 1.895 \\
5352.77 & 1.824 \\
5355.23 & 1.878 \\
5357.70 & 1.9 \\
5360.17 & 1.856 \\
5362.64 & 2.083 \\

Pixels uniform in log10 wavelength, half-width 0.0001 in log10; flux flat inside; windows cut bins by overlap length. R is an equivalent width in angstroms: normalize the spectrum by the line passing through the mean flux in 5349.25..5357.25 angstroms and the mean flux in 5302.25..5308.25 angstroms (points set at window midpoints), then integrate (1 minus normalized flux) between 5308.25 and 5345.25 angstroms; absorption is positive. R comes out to 2.2 angstroms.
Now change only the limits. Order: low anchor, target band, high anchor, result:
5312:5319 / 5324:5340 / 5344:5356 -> 1.57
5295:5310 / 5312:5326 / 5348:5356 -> -0.67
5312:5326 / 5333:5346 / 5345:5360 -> 0.44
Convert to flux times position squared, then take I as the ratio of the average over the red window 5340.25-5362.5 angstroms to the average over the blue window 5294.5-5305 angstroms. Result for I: 1.22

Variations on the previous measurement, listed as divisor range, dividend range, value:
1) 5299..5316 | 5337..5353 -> 1.07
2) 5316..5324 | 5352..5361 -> 1.04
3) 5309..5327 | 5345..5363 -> 1.08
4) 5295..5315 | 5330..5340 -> 1.07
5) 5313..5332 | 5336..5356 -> 1.08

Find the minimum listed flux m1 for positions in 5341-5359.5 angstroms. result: 1.539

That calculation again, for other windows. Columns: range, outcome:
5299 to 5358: 1.275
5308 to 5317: 1.59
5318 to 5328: 1.521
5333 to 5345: 1.652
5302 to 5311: 1.752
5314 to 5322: 1.739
